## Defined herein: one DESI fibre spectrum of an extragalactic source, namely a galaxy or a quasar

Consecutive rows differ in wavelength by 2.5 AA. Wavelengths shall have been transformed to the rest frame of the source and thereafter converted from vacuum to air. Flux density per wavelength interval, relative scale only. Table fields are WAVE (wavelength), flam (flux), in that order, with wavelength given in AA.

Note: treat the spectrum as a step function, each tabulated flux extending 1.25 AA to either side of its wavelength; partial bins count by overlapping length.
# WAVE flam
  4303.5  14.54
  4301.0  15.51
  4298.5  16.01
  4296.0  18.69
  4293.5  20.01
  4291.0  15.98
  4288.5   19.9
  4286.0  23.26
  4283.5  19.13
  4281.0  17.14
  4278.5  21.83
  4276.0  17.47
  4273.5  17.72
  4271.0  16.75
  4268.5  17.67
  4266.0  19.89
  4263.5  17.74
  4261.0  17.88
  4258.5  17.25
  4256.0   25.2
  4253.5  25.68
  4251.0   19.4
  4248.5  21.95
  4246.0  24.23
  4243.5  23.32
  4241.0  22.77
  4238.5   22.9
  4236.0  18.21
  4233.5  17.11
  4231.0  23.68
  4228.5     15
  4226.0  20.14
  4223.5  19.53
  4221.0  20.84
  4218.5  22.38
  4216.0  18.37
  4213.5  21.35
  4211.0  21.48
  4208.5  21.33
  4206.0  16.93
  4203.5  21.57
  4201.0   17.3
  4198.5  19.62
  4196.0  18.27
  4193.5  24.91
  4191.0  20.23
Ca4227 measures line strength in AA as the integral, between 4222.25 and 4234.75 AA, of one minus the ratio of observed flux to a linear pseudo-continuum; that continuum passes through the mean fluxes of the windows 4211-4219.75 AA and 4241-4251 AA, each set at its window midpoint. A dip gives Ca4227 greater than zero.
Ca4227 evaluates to 1.45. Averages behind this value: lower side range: 20.8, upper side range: 22.6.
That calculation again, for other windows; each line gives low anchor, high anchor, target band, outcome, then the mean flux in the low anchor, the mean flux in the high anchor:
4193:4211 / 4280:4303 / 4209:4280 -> -4.2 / 19.9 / 18.3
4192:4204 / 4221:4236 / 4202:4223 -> -0.8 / 20.3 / 19.2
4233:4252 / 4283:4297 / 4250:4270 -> 0.7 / 21.4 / 19.5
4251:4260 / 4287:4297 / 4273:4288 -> 0.2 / 22.1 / 18.8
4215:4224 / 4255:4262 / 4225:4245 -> -0.2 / 20.4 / 20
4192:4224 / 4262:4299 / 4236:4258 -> -3.7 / 20.3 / 18.7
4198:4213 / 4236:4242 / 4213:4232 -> 0.7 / 19.8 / 21.9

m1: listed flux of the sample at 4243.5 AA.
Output 23.32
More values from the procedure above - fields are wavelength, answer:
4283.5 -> 19.13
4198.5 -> 19.62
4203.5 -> 21.57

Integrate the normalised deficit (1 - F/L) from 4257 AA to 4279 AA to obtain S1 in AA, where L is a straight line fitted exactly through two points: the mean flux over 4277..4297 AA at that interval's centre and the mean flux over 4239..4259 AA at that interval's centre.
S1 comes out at 2.98 AA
